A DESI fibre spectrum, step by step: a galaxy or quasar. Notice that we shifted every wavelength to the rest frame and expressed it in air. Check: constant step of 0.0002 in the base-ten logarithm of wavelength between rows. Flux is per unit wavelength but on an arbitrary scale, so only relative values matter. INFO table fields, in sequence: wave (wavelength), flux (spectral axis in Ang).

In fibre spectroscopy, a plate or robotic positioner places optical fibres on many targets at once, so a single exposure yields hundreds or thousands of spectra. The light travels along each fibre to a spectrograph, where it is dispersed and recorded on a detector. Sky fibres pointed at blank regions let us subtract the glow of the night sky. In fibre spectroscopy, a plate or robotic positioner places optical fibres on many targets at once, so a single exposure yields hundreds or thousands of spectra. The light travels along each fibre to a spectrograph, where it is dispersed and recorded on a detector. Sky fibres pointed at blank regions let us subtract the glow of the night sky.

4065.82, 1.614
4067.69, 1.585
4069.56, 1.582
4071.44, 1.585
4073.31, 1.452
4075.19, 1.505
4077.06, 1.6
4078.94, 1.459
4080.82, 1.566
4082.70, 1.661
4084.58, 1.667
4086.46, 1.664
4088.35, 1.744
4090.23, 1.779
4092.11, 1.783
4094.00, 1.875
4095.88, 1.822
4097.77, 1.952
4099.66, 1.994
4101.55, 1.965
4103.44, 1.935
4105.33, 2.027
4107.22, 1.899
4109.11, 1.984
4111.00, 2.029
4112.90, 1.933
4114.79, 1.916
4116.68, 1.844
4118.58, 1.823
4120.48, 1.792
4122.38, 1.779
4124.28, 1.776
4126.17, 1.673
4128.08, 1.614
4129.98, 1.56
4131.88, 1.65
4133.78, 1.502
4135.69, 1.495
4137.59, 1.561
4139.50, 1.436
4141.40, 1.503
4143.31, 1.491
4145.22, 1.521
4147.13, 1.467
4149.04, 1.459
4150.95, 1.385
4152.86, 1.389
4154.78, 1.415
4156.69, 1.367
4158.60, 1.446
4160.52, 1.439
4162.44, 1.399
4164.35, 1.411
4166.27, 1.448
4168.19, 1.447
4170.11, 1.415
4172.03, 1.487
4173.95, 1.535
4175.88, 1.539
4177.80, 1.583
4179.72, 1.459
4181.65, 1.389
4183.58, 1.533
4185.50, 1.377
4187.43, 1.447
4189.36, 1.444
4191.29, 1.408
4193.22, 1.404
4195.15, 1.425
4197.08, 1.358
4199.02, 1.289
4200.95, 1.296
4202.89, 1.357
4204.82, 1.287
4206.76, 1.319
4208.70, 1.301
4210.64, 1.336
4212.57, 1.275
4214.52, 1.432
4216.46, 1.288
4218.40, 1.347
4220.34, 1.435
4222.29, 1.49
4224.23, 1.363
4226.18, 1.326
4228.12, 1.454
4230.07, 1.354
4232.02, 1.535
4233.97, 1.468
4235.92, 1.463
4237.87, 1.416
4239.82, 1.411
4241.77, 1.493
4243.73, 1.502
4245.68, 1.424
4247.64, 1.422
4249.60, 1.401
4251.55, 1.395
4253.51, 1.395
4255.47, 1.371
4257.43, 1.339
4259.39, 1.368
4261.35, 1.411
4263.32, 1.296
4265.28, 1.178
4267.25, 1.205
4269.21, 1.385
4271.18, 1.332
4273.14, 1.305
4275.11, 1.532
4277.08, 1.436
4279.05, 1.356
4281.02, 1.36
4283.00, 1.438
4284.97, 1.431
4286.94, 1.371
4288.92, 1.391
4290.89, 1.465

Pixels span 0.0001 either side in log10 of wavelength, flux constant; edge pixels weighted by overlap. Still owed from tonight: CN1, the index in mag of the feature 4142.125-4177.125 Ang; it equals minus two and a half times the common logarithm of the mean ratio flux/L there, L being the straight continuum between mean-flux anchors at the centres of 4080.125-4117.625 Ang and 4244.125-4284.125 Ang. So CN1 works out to 0.16 mag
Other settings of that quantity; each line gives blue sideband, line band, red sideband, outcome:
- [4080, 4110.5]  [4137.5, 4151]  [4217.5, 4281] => 0.15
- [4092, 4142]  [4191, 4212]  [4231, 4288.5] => 0.16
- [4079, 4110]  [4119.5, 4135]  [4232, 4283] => 0.04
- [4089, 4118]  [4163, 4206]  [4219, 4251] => 0.14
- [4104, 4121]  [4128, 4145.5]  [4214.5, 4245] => 0.19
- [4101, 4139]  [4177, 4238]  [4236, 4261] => 0.10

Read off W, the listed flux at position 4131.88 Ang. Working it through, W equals 1.65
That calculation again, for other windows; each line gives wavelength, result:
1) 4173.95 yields 1.535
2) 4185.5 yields 1.377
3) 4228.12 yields 1.454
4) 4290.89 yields 1.465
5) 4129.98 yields 1.56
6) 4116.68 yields 1.844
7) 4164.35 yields 1.411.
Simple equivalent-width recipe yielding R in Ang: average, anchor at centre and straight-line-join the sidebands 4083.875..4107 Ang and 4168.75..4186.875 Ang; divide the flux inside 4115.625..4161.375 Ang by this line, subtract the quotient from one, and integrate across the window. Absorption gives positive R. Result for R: 2.8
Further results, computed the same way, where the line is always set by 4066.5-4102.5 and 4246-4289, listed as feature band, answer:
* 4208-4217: 0.8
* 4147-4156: 0.9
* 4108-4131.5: -2.5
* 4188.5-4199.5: 0.8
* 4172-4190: 0.5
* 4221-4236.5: 0.1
